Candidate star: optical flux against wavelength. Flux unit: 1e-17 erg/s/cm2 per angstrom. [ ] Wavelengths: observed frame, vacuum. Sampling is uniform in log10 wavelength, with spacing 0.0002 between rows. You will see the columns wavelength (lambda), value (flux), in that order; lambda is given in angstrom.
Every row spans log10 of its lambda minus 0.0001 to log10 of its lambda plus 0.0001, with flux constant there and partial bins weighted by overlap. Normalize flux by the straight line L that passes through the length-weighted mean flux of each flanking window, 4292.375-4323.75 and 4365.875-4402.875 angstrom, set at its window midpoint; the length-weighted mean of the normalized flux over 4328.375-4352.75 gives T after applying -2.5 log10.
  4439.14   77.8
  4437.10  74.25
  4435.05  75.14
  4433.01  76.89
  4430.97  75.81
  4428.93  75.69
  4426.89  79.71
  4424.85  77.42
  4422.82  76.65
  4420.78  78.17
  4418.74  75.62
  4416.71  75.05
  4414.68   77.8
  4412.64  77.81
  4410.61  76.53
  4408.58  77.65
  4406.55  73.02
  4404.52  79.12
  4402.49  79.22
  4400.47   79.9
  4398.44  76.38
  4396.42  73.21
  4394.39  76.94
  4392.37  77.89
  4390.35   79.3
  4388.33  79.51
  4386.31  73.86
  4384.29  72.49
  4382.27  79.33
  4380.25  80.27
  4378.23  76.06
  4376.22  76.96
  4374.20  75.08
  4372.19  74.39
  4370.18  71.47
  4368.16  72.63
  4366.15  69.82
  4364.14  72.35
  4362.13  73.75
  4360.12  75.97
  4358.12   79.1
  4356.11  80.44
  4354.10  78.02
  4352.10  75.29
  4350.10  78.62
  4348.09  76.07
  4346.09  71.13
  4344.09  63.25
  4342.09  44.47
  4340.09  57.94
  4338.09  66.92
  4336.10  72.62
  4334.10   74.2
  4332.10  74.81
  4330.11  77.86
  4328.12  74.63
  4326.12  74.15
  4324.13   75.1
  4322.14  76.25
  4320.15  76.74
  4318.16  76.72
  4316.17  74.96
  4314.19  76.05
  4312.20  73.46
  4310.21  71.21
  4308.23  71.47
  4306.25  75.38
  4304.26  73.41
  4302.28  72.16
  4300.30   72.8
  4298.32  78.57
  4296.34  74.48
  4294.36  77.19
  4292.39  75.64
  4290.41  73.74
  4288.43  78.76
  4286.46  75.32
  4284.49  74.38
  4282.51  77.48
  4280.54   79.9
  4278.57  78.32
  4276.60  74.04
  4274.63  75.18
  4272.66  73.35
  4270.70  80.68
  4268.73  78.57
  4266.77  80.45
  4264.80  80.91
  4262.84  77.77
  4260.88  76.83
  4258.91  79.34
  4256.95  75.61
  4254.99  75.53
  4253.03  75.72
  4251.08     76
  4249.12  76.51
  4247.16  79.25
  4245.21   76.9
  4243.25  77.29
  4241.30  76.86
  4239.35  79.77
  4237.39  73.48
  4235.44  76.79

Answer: 0.09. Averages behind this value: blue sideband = 74.8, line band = 69.5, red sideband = 76.1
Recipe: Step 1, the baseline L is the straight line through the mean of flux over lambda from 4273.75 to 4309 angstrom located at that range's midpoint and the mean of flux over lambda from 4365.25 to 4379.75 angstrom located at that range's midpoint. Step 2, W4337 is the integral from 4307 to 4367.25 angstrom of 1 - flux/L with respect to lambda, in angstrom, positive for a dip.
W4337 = 1.5 angstrom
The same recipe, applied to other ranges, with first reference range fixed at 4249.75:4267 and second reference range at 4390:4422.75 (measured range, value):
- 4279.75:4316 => 1.07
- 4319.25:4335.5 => 0.39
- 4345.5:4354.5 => 0.15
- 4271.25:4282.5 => 0.13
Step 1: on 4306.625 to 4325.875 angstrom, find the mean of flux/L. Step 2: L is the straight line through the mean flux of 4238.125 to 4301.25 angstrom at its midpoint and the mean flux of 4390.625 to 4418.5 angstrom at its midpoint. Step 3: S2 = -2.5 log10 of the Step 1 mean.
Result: 0.03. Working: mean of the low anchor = 77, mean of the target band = 74.7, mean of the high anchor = 77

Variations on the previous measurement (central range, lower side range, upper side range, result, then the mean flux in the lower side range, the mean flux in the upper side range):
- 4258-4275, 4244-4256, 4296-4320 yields -0.03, 76.7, 74.3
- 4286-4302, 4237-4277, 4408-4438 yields 0.02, 77.2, 76.7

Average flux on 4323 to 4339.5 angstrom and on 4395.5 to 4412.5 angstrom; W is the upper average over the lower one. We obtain 1.0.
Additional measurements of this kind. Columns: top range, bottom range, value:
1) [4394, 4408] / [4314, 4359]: 1.06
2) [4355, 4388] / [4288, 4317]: 1.01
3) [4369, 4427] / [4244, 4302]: 1.00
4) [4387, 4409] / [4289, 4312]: 1.04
